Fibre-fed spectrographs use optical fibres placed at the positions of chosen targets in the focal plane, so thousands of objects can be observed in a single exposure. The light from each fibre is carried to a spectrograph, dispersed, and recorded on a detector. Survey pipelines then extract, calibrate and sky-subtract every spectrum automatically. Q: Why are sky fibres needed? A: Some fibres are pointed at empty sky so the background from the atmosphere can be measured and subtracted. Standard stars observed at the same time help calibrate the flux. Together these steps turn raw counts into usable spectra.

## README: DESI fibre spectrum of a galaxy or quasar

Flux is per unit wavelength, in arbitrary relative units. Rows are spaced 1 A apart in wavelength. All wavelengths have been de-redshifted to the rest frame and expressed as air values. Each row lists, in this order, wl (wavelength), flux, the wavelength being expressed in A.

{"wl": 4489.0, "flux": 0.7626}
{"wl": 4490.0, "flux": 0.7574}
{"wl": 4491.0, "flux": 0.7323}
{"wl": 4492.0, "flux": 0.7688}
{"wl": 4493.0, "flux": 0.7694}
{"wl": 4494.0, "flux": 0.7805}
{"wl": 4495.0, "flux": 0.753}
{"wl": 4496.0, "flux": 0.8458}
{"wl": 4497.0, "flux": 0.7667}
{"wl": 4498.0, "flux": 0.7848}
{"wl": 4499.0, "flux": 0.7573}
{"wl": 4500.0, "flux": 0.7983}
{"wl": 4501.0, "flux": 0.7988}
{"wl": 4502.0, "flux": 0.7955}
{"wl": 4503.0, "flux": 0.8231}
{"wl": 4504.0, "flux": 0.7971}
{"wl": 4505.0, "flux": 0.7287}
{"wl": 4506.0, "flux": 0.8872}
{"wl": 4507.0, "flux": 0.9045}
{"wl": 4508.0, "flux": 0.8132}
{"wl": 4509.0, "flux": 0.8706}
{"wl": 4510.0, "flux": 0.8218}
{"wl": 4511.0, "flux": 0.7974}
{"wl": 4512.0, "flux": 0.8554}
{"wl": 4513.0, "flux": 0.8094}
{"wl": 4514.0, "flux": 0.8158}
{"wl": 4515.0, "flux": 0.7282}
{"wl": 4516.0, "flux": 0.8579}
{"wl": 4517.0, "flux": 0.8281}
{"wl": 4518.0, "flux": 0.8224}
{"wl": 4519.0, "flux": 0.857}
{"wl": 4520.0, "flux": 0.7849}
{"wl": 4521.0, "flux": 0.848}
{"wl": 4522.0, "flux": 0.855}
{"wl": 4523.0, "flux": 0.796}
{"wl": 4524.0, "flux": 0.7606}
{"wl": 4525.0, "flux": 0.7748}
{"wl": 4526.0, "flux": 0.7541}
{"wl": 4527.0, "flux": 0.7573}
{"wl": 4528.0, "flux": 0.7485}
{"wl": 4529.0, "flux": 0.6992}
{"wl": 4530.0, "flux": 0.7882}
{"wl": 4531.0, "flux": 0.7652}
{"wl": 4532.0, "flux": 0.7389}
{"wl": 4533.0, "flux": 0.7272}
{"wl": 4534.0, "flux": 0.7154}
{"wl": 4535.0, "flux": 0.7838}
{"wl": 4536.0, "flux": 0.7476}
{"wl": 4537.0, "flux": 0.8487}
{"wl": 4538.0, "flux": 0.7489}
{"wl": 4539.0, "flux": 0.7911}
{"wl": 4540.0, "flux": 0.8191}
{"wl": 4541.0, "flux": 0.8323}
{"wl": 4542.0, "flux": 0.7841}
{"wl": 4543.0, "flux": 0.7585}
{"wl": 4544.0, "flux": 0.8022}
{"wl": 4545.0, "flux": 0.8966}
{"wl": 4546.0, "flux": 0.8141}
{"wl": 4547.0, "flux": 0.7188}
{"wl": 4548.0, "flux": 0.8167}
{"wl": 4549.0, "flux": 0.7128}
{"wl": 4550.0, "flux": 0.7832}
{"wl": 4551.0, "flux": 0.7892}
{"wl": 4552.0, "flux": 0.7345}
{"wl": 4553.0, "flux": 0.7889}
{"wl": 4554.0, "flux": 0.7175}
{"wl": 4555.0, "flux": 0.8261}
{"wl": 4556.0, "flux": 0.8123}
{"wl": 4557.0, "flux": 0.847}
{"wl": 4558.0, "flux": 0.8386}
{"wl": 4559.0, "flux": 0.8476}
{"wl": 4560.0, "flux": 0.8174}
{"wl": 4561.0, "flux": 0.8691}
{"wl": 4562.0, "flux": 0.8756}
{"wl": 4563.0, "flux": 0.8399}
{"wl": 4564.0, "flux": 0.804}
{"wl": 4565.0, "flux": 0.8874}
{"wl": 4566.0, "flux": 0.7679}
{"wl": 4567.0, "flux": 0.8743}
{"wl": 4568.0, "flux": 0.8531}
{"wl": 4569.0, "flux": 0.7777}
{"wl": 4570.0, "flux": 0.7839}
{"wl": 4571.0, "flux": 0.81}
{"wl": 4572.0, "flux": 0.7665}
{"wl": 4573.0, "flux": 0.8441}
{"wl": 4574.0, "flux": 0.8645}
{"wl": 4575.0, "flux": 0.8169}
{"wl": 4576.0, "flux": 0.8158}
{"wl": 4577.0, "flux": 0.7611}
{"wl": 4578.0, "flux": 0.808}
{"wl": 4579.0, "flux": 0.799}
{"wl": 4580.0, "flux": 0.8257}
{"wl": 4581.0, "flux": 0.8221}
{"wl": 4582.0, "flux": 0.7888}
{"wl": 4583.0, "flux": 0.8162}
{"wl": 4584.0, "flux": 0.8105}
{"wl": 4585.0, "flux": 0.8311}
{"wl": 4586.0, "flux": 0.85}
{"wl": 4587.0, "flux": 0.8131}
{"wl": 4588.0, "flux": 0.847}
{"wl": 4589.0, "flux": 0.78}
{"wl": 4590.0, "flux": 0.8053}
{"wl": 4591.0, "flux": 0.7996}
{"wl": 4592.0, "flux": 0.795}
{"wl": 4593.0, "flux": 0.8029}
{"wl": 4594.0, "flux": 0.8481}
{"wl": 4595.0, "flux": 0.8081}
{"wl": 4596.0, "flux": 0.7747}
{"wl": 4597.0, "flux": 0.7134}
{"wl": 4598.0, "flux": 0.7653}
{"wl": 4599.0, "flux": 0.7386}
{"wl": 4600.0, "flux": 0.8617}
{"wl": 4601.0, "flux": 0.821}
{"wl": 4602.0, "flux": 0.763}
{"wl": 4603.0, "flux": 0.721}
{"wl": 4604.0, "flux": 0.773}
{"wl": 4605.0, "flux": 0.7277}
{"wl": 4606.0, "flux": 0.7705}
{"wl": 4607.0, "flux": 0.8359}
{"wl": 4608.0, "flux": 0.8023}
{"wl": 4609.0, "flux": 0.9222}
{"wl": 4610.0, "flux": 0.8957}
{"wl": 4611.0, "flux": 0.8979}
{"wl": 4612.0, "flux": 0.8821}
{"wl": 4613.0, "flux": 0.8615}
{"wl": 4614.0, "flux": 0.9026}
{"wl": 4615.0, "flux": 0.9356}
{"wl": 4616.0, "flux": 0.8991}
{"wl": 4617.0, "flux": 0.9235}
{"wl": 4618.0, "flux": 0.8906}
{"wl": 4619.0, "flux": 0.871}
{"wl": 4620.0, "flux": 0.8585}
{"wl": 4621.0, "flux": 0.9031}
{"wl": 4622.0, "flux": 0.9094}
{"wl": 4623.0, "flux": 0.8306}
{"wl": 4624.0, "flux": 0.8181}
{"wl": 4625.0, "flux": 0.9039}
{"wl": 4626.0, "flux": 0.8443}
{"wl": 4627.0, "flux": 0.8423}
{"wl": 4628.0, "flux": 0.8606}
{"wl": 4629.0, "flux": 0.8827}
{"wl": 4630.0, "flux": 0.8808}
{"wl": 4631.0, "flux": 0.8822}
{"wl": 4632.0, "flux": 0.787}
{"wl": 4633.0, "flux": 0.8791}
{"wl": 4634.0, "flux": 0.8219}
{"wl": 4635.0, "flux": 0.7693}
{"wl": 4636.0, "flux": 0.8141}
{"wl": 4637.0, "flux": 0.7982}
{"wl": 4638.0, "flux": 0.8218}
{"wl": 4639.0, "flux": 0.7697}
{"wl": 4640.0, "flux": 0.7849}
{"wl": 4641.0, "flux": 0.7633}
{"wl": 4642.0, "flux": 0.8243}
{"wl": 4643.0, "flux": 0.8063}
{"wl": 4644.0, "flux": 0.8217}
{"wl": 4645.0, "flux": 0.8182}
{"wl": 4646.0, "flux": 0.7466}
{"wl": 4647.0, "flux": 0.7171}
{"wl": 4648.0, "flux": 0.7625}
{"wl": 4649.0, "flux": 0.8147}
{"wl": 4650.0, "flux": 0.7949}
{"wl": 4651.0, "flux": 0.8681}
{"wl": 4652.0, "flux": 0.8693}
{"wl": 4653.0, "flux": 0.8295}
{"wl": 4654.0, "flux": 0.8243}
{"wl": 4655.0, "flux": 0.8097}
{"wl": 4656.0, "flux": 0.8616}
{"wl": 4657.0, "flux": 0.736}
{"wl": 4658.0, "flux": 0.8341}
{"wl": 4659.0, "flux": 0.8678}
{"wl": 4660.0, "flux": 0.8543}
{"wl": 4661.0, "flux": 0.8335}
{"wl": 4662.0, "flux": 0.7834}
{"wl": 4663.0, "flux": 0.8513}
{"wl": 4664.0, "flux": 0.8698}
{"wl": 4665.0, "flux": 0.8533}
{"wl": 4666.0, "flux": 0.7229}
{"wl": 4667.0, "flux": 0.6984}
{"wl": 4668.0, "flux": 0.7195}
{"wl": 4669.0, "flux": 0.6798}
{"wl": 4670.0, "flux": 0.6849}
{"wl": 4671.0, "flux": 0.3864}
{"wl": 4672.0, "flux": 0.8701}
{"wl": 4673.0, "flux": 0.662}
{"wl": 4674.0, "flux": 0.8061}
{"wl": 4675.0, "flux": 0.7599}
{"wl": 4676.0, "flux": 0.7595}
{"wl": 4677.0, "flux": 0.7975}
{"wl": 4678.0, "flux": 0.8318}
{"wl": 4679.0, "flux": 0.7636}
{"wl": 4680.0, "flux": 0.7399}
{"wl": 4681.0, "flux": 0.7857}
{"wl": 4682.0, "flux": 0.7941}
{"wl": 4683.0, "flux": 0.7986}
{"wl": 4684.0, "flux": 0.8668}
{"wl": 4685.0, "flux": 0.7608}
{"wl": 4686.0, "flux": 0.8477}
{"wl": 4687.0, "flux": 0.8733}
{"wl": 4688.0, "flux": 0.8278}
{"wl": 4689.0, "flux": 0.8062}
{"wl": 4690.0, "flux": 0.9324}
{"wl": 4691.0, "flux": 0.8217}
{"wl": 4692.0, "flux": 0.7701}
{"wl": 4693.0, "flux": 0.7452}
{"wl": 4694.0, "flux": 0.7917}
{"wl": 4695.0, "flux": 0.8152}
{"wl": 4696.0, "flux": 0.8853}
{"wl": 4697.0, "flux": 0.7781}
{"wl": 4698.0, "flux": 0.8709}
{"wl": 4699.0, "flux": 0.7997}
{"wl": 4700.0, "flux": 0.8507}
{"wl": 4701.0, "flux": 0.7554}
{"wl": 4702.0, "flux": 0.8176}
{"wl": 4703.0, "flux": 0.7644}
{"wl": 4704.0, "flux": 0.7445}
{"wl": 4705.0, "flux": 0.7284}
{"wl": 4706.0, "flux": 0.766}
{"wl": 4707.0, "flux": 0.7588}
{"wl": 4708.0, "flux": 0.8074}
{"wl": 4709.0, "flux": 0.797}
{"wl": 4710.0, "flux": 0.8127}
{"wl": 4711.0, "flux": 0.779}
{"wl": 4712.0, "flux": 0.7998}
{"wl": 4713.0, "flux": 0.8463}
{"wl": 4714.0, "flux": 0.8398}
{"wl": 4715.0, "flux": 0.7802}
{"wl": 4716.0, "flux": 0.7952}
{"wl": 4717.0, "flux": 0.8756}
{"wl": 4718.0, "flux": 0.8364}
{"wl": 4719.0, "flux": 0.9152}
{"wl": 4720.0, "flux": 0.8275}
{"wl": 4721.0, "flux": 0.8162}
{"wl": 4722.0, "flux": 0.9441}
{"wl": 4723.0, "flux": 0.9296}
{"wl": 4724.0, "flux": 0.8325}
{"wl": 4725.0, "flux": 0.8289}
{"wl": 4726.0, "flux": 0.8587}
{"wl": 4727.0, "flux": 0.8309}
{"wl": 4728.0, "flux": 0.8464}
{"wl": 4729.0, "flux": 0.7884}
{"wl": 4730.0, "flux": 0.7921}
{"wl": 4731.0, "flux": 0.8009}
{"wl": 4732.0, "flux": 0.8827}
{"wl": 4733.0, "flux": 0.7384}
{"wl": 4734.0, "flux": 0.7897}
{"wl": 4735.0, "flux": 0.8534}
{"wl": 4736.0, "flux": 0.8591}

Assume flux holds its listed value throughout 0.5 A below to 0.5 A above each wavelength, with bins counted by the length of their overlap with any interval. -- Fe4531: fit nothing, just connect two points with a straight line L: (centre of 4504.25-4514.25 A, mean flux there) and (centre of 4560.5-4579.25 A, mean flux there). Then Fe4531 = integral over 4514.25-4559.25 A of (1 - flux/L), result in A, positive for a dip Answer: 2.1 A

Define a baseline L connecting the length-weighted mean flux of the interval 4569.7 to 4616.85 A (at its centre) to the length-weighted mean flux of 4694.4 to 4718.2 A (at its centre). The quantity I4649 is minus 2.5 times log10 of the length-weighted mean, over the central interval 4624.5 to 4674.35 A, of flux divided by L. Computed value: 0.015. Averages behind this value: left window 0.817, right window 0.804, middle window 0.8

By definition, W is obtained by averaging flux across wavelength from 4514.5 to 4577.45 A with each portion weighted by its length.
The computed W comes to 0.798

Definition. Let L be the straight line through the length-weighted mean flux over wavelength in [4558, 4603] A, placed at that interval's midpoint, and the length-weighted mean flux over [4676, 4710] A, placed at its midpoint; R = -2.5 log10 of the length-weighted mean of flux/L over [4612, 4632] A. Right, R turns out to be -0.088 mag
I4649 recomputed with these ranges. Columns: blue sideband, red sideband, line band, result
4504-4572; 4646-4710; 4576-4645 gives -0.041 mag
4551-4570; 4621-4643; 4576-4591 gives 0.017 mag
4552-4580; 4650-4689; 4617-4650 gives -0.040 mag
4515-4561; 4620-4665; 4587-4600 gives 0.022 mag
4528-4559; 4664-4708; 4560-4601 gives -0.043 mag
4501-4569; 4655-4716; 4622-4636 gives -0.069 mag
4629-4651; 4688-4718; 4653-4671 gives 0.032 mag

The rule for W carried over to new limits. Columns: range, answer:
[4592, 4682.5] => 0.81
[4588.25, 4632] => 0.837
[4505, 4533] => 0.802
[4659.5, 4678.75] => 0.759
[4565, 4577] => 0.817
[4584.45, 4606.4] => 0.792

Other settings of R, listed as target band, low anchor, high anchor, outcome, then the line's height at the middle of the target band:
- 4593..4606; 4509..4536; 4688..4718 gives 0.026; 0.796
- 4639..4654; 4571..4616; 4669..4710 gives -0.003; 0.799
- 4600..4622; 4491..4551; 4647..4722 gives -0.074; 0.796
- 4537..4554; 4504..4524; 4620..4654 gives 0.050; 0.824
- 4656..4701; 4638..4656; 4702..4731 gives 0.027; 0.811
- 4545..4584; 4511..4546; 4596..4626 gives 0.004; 0.813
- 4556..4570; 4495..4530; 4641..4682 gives -0.052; 0.796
